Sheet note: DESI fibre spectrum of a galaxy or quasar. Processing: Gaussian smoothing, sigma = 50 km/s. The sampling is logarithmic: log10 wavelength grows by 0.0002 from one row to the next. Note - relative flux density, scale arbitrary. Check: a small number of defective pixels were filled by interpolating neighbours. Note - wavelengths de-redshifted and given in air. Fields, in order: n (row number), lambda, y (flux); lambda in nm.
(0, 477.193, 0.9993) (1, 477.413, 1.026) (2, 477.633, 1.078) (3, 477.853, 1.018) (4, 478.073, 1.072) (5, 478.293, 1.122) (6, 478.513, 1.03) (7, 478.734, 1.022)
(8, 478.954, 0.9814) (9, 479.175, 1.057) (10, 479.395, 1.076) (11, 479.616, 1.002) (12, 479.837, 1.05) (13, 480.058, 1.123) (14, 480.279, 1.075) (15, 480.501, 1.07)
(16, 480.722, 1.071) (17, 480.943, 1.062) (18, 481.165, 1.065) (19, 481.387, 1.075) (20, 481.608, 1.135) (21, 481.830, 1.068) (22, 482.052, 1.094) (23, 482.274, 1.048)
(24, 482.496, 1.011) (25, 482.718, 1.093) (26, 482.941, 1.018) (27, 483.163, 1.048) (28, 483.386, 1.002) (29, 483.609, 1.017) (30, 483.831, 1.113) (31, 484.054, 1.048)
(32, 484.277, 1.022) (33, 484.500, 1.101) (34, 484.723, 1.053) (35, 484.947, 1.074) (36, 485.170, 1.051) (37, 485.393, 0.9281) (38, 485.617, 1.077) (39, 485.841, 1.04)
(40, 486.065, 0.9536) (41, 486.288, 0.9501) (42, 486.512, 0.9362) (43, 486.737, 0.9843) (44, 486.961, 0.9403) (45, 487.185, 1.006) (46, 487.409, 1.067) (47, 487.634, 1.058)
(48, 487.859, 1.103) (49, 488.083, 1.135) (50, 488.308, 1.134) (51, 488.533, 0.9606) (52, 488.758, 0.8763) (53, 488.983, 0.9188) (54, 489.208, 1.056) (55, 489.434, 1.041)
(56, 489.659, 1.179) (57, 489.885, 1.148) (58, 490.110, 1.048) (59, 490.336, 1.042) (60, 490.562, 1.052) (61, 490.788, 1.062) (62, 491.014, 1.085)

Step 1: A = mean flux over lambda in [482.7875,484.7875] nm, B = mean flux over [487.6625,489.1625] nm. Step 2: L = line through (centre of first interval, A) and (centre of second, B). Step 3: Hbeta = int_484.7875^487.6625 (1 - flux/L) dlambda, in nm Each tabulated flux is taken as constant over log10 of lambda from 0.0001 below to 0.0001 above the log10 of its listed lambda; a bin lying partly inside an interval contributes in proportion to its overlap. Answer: 0.09 nm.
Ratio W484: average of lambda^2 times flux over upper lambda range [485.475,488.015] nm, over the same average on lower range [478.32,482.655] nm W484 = 1.0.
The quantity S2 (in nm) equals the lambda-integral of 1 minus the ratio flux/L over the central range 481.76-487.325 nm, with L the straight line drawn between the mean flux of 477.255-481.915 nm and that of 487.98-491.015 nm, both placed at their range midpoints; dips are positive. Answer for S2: 0.15 nm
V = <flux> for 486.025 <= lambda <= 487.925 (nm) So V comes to 0.999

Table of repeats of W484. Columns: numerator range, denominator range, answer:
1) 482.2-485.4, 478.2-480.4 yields 1.01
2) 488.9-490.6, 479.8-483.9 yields 1.03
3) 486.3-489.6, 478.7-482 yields 0.99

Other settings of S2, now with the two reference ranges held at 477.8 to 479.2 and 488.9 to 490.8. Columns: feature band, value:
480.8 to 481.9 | -0.034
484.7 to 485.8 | 0.020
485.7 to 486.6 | 0.070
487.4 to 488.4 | -0.040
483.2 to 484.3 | 0.010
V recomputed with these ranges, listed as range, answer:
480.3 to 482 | 1.08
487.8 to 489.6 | 1.03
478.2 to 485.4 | 1.06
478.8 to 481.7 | 1.06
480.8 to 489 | 1.04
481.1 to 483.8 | 1.06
